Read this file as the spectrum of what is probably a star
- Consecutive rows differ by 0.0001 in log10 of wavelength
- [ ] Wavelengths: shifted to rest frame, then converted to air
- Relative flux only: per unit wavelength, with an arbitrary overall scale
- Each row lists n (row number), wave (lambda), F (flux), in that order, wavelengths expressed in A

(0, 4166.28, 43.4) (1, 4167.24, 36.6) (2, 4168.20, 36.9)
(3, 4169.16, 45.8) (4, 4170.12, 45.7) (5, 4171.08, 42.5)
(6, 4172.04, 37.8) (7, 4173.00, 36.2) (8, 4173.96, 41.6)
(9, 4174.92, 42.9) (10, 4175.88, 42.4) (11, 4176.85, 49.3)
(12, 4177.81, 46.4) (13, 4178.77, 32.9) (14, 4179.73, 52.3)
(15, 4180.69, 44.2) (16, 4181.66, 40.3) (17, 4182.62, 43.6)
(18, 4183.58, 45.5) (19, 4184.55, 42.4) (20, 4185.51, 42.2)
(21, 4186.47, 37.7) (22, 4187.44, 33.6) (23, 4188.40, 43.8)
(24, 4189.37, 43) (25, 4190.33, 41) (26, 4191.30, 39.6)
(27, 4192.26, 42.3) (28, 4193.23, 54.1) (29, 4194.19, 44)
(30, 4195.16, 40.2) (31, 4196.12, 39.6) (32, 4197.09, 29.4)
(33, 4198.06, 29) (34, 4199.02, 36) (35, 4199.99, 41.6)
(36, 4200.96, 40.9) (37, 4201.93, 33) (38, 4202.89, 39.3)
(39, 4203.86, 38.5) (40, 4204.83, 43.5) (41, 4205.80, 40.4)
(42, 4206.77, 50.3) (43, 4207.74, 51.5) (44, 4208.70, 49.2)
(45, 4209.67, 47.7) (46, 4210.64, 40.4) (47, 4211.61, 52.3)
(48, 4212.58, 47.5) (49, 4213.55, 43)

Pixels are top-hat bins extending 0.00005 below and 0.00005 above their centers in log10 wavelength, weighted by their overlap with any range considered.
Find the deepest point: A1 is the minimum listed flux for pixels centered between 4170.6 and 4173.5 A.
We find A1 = 36.2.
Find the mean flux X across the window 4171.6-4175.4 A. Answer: 39.7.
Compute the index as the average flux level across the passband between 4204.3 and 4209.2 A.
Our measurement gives 46.9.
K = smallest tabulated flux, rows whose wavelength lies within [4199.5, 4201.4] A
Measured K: 40.9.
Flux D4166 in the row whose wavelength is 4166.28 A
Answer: 43.4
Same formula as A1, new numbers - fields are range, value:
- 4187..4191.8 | 33.6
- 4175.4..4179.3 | 32.9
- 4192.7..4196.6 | 39.6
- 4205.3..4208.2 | 40.4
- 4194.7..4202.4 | 29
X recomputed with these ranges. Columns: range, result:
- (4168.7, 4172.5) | 43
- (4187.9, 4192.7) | 41.9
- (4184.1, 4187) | 40.7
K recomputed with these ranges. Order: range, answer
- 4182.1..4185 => 42.4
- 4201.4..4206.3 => 33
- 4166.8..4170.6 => 36.6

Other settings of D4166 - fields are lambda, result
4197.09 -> 29.4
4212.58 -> 47.5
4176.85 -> 49.3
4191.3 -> 39.6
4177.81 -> 46.4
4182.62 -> 43.6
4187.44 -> 33.6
